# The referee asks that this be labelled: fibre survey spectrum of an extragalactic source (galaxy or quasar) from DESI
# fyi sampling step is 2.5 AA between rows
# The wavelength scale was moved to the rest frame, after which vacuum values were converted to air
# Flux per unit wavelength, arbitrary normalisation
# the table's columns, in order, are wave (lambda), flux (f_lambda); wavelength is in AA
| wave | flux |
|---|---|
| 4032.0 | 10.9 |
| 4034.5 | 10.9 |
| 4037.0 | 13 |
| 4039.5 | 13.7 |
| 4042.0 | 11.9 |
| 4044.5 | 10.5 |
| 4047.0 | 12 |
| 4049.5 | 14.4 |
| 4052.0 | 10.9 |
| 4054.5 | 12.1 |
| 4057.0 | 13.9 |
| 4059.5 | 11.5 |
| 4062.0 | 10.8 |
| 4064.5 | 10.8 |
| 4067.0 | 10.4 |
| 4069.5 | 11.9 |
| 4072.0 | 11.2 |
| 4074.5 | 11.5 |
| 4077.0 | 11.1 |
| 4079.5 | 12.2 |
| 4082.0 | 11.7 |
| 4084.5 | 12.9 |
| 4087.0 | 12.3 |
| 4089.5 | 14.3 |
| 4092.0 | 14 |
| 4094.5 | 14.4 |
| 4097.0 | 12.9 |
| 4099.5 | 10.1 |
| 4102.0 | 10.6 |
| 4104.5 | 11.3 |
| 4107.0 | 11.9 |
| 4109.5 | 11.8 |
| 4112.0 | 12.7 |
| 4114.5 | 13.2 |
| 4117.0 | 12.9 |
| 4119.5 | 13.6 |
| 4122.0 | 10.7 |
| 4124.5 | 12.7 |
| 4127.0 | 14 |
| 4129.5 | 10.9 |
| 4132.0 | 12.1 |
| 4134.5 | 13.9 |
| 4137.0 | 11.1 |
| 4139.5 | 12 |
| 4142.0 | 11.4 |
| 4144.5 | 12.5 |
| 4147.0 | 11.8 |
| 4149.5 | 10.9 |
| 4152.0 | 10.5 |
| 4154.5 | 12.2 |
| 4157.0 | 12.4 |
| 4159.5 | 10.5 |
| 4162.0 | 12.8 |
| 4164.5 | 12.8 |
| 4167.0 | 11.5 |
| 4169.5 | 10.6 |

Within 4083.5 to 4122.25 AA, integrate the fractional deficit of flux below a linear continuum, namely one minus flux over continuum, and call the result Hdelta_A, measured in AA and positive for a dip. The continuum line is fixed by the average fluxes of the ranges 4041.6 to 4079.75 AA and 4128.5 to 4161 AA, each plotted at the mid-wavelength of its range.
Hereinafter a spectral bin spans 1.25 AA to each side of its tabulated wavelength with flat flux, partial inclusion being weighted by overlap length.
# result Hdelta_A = -2.7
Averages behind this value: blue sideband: 11.7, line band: 12.5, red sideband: 11.7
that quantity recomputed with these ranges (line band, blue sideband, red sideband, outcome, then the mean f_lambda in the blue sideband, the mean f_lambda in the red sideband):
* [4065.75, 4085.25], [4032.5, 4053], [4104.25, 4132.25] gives 1.0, 12.1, 12.4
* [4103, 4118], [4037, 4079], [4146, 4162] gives -0.8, 11.8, 11.5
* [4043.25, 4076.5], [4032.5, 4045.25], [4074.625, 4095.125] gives 1.8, 12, 12.7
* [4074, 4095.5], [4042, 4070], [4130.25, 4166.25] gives -1.7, 11.7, 11.9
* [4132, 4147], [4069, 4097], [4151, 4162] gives -0.4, 12.5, 11.6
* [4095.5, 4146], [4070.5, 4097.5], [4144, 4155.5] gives -0.7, 12.6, 11.5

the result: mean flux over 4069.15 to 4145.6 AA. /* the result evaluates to 12.3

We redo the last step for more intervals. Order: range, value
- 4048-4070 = 11.9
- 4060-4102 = 12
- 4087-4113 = 12.4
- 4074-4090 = 12.2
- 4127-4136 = 12.5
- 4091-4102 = 12.6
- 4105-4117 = 12.4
